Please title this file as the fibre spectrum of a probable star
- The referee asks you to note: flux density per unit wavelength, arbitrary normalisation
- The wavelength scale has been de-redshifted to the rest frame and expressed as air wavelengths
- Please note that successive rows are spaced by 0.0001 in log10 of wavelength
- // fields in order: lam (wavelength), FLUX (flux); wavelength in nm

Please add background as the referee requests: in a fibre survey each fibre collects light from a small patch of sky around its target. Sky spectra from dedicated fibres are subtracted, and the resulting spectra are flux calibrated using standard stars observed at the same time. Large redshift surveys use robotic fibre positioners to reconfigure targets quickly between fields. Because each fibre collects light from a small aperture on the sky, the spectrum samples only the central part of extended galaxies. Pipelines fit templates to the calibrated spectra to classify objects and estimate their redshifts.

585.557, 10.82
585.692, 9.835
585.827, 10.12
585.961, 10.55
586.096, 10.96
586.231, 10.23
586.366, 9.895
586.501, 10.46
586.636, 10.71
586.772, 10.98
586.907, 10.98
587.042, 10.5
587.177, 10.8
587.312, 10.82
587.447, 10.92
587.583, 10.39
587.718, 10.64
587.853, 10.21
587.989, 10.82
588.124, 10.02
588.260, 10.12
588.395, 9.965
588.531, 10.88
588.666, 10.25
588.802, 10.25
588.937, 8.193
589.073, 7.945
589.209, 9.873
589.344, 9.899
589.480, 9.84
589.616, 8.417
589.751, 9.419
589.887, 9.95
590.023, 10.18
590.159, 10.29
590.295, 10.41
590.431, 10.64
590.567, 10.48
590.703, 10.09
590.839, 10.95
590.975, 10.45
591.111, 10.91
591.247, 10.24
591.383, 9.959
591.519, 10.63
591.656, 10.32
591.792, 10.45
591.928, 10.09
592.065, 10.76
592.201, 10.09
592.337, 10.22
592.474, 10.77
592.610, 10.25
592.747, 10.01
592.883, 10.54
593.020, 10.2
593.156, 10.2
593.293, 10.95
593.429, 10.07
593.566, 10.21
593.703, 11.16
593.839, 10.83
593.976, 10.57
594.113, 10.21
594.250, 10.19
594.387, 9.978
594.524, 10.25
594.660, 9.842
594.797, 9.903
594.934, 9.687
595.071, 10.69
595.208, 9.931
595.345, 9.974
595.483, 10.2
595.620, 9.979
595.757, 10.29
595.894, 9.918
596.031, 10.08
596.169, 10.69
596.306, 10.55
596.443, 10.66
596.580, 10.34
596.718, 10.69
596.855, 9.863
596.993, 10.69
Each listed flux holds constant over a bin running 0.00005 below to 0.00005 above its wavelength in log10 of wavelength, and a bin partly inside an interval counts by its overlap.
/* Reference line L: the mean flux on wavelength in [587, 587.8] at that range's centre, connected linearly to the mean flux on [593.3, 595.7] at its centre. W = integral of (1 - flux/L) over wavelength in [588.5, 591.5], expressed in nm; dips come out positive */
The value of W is 0.154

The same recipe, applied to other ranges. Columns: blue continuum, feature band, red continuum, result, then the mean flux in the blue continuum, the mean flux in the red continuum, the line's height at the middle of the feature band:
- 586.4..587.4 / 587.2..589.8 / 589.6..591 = 0.13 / 10.7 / 10.2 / 10.5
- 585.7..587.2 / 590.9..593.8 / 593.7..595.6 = -0.03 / 10.5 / 10.2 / 10.3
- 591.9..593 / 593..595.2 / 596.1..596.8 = 0.03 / 10.3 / 10.6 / 10.4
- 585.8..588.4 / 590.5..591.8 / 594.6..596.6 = -0.01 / 10.5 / 10.2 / 10.4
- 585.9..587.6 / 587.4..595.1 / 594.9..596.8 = 0.19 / 10.6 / 10.3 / 10.5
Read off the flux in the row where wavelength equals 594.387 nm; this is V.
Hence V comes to 9.978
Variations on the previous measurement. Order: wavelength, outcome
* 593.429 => 10.07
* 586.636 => 10.71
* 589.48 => 9.84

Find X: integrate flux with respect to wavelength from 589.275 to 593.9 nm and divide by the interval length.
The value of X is 10.3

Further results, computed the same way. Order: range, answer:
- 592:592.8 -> 10.4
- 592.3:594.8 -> 10.3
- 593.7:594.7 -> 10.4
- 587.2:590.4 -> 10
